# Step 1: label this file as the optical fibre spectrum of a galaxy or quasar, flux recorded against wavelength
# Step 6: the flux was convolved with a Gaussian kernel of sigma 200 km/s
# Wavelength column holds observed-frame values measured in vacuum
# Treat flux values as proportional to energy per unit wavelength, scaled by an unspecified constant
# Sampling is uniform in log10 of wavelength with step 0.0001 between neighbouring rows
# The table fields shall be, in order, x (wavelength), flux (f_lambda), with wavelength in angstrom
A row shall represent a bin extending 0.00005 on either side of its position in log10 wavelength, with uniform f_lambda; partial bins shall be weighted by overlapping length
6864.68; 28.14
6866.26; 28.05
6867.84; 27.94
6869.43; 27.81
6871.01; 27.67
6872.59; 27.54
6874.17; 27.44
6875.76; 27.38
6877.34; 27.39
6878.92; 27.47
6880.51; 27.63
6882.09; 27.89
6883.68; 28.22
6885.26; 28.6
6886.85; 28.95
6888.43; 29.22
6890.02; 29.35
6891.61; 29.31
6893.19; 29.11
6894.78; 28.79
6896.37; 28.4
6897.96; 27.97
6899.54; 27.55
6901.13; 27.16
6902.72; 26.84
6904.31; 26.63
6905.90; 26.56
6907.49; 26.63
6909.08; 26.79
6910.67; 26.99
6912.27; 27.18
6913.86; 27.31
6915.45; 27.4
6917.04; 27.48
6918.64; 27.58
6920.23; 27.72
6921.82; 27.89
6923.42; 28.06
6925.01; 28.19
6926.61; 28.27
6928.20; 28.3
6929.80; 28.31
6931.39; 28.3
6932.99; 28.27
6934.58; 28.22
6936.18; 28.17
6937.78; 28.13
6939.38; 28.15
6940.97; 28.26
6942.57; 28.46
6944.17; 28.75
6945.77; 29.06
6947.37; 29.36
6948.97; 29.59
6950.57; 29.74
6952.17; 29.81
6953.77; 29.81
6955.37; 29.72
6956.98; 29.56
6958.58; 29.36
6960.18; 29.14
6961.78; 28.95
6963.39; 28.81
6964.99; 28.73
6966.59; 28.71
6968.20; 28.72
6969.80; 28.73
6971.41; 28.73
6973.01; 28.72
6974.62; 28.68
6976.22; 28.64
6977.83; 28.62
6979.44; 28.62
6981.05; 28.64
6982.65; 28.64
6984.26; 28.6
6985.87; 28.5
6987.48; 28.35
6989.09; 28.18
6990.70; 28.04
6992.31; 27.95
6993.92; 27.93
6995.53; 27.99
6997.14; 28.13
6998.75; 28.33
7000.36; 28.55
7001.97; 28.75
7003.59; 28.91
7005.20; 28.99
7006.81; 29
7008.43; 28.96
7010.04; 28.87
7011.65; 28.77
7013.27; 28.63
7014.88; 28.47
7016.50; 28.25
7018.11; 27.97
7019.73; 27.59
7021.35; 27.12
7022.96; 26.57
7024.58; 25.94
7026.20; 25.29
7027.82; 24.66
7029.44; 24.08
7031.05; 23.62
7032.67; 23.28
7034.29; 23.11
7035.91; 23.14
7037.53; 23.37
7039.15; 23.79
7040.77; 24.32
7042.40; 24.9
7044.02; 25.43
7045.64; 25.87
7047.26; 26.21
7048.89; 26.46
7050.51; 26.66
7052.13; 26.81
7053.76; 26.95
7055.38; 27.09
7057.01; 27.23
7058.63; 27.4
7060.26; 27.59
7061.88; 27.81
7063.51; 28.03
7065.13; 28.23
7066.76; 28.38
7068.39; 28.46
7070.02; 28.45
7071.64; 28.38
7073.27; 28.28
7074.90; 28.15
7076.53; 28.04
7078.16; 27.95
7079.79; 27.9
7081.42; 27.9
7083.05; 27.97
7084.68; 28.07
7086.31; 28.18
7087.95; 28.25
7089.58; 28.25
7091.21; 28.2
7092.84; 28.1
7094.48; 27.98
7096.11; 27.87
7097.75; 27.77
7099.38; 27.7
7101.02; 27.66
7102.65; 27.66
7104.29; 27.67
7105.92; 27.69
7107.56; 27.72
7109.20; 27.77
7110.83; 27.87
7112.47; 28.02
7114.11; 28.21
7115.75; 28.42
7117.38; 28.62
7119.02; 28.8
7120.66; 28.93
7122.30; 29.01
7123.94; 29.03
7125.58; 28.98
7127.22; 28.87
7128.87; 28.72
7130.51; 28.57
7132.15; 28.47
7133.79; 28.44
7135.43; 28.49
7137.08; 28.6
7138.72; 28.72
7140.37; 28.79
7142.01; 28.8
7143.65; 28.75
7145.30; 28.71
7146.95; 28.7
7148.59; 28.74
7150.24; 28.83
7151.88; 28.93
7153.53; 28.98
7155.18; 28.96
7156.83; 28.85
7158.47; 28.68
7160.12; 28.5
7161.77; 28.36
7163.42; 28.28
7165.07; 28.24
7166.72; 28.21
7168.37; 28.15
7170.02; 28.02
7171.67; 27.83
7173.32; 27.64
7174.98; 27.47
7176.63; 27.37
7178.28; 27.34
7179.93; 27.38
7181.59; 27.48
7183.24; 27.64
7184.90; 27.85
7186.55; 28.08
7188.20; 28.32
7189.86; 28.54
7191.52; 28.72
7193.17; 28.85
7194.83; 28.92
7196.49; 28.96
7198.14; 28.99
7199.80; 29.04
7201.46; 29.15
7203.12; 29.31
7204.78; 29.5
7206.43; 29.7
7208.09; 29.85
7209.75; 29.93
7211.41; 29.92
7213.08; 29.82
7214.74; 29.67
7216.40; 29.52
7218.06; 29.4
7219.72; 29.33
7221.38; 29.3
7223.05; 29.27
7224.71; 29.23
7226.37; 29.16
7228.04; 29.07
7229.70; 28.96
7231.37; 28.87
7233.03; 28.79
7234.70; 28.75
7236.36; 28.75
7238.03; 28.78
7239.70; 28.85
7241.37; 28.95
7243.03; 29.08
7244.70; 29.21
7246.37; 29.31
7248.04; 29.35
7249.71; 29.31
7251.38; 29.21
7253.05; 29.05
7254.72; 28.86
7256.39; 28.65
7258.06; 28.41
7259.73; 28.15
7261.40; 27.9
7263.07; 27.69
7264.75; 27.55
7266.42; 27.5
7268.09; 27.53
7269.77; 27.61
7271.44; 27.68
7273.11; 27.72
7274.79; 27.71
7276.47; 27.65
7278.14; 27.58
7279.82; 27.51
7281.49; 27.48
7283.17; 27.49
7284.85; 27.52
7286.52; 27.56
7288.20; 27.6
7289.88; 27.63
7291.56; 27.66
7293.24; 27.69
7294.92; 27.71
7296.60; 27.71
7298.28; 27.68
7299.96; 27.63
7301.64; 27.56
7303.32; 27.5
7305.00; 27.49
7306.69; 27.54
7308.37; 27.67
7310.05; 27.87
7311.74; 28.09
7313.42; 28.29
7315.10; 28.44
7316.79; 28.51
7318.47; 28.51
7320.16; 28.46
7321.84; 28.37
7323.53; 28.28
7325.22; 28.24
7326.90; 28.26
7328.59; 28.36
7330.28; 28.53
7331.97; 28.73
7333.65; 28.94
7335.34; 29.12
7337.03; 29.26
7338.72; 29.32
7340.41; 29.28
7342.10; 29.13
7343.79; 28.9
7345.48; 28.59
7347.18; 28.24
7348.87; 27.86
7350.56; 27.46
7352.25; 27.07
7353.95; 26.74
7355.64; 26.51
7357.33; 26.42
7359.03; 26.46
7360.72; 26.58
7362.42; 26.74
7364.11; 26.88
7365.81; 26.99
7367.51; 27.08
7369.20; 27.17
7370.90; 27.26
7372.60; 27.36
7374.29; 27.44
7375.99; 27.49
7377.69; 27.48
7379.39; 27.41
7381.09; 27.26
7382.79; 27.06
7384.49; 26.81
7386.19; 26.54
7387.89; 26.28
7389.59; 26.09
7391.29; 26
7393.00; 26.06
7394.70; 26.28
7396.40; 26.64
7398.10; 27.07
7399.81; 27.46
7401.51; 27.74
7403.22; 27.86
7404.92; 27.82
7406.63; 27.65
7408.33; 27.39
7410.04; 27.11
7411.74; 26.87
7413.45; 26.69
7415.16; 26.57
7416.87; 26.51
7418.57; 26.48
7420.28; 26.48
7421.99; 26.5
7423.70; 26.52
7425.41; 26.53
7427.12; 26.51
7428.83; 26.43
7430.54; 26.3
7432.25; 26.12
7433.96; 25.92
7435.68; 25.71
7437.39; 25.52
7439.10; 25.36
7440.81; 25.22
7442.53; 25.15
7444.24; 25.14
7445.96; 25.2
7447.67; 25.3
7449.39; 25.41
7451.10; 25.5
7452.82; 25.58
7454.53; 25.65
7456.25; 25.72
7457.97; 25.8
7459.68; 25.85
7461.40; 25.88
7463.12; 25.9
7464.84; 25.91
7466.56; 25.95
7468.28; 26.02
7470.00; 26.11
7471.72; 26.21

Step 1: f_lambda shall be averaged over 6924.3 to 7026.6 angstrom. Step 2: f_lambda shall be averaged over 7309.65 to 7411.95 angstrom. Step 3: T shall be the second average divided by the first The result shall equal 0.97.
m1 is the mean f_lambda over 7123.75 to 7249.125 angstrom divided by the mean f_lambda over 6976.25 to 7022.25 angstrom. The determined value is 1.01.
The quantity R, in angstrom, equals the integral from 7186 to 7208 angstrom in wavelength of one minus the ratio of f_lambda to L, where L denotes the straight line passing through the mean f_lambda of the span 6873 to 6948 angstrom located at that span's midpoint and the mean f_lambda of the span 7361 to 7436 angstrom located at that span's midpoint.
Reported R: -1.3 angstrom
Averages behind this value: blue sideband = 28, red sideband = 26.8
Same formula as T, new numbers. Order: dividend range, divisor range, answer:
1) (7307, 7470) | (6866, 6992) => 0.96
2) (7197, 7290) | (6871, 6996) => 1.01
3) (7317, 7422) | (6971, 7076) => 1.01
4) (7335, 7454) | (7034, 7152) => 0.97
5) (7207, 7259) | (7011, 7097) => 1.09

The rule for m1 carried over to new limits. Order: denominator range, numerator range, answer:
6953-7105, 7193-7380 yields 1.02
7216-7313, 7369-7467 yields 0.93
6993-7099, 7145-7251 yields 1.06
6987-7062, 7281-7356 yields 1.05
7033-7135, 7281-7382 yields 1.01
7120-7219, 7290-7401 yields 0.96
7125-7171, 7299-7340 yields 0.99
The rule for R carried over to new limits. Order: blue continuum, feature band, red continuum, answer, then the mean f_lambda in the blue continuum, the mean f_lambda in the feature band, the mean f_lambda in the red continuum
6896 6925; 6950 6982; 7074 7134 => -1.6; 27.4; 29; 28.2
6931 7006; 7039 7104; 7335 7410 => 2.1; 28.7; 27.4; 27.4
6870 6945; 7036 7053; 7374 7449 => 1.4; 27.9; 25.3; 26.5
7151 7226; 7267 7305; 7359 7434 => 0.3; 28.7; 27.6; 26.9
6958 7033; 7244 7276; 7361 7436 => -1.3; 28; 28.3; 26.8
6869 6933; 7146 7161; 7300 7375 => -0.5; 27.8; 28.8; 27.9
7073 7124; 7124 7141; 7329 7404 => -0.4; 28.1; 28.7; 27.4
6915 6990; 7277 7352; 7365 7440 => -2.7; 28.6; 28.1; 26.8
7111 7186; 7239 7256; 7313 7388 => -0.6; 28.4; 29.1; 27.8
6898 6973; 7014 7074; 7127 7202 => 4.2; 28.3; 26.4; 28.4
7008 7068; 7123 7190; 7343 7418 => -4.4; 26.4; 28.4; 27.1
